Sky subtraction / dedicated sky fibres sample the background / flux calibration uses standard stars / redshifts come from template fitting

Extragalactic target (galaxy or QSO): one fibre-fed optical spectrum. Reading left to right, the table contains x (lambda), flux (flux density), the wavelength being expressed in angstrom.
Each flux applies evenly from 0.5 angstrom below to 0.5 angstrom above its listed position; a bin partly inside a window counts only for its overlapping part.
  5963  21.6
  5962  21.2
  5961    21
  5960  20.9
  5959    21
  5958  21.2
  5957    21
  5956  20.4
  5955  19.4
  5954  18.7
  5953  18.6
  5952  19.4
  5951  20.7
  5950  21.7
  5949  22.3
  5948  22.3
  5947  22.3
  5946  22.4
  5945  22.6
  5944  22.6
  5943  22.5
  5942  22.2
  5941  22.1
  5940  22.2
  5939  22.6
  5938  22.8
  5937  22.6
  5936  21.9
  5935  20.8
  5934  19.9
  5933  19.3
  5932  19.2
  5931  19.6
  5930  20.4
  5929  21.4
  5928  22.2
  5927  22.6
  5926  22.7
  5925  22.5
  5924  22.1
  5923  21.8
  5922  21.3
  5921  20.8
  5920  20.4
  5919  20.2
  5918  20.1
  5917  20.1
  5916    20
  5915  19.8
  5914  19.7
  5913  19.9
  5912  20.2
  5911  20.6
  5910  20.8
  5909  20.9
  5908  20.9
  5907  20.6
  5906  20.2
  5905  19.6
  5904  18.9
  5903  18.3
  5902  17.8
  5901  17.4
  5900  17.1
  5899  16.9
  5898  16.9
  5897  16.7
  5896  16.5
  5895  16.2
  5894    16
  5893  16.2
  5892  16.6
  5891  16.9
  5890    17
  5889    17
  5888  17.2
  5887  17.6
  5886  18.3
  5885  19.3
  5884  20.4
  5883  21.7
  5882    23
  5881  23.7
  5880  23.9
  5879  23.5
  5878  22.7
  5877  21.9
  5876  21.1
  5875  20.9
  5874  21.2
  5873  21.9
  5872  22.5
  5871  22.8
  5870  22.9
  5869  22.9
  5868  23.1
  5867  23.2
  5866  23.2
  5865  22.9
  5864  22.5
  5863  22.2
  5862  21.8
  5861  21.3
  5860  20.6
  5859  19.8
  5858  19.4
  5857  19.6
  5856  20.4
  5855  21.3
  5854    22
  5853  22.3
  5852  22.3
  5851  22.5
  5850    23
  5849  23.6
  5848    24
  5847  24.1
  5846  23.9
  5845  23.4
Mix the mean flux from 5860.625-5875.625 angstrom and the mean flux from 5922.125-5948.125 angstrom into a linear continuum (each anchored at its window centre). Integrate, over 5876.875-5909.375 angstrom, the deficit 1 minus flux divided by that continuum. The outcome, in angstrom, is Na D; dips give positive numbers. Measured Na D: 4.6 angstrom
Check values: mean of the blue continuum 22.4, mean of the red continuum 21.7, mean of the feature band 19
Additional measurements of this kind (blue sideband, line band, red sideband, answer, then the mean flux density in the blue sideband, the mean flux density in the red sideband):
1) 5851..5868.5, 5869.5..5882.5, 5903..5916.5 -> -0.8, 21.7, 20.1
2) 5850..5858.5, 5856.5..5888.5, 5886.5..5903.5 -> -3.6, 21.3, 17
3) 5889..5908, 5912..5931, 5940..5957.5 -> -1.6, 17.6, 21.3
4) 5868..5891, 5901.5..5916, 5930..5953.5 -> 0.9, 21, 21.4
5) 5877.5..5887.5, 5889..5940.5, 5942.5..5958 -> 3.7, 21.4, 21.1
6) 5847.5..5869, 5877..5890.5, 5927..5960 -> 0.8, 22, 21.2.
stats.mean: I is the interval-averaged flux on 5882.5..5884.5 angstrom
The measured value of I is 21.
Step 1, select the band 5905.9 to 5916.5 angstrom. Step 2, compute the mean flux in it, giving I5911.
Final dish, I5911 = 20.3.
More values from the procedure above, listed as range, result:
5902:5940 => 20.7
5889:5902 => 16.8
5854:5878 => 21.7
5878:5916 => 19.1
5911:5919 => 20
